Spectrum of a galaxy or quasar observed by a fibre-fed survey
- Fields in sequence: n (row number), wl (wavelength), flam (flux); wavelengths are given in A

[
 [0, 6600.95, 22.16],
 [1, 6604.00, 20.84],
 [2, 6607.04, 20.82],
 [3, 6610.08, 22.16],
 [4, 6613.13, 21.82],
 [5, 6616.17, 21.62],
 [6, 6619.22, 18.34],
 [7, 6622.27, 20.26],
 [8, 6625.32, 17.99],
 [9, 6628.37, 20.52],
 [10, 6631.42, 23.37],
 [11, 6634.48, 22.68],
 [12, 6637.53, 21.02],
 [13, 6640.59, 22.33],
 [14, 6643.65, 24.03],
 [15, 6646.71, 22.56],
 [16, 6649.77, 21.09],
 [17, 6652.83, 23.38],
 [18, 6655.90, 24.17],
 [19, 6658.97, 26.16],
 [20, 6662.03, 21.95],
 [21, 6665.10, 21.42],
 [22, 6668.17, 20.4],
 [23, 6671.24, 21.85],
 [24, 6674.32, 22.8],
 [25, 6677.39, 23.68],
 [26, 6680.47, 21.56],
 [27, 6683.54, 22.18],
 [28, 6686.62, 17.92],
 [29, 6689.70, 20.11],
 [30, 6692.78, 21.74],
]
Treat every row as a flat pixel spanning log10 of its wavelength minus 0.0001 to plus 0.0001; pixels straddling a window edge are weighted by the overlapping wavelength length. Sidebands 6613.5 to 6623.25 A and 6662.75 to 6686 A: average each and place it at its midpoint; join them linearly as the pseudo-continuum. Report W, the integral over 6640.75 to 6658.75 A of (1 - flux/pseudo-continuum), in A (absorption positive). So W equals -1.8 A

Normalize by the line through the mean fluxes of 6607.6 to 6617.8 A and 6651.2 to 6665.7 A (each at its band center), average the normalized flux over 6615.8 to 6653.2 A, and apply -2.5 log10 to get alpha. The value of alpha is 0.06 mag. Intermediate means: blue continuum 21.7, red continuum 23.5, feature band 21.4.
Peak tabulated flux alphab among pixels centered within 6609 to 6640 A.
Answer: 23.37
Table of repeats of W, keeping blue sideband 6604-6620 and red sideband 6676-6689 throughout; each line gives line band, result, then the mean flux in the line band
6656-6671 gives -1.0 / 22.6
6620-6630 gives 0.7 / 19.5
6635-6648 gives -0.8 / 22.5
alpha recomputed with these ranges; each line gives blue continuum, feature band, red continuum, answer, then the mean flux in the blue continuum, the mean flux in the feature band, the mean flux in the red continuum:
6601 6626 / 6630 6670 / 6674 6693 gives -0.08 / 20.7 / 22.7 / 21.3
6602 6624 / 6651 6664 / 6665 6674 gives -0.12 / 20.8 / 23.8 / 21.4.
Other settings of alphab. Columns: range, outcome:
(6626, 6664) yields 26.16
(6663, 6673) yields 21.85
